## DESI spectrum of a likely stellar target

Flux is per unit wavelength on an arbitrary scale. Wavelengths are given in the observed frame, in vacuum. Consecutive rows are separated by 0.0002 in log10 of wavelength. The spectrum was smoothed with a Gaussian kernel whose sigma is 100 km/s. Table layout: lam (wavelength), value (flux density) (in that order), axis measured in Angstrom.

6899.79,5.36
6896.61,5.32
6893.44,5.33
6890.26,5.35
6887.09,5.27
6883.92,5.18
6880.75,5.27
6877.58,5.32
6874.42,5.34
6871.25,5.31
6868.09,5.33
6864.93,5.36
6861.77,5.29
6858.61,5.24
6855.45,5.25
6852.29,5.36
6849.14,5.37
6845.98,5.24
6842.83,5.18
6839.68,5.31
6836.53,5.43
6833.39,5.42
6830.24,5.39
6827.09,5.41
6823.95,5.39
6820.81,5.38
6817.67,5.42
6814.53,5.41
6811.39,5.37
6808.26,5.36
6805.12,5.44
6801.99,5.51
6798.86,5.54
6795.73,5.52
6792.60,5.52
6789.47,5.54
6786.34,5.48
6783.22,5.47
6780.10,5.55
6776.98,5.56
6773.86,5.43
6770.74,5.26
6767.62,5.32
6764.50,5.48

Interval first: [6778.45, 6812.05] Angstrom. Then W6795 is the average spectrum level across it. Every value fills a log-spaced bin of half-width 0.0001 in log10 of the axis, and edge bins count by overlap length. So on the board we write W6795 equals 5.49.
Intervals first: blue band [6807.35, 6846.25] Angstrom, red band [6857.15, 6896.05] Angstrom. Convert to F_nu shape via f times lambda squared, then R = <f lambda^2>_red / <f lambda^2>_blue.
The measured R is 1.0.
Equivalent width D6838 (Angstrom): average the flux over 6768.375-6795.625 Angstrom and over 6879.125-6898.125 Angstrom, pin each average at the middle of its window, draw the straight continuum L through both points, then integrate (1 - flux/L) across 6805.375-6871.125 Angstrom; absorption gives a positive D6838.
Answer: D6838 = 0.3 Angstrom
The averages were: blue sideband 5.47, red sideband 5.29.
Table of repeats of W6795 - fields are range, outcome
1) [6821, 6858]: 5.34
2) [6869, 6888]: 5.28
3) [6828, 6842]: 5.38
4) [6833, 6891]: 5.3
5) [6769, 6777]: 5.38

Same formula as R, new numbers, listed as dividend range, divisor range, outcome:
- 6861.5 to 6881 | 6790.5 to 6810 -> 0.99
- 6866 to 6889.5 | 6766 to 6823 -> 1.00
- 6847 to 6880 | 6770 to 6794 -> 0.99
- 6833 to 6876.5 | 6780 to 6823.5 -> 0.99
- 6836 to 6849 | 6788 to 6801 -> 0.97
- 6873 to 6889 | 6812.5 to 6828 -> 0.99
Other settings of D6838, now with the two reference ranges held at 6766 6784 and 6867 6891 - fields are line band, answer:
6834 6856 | 0.1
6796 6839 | -0.4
